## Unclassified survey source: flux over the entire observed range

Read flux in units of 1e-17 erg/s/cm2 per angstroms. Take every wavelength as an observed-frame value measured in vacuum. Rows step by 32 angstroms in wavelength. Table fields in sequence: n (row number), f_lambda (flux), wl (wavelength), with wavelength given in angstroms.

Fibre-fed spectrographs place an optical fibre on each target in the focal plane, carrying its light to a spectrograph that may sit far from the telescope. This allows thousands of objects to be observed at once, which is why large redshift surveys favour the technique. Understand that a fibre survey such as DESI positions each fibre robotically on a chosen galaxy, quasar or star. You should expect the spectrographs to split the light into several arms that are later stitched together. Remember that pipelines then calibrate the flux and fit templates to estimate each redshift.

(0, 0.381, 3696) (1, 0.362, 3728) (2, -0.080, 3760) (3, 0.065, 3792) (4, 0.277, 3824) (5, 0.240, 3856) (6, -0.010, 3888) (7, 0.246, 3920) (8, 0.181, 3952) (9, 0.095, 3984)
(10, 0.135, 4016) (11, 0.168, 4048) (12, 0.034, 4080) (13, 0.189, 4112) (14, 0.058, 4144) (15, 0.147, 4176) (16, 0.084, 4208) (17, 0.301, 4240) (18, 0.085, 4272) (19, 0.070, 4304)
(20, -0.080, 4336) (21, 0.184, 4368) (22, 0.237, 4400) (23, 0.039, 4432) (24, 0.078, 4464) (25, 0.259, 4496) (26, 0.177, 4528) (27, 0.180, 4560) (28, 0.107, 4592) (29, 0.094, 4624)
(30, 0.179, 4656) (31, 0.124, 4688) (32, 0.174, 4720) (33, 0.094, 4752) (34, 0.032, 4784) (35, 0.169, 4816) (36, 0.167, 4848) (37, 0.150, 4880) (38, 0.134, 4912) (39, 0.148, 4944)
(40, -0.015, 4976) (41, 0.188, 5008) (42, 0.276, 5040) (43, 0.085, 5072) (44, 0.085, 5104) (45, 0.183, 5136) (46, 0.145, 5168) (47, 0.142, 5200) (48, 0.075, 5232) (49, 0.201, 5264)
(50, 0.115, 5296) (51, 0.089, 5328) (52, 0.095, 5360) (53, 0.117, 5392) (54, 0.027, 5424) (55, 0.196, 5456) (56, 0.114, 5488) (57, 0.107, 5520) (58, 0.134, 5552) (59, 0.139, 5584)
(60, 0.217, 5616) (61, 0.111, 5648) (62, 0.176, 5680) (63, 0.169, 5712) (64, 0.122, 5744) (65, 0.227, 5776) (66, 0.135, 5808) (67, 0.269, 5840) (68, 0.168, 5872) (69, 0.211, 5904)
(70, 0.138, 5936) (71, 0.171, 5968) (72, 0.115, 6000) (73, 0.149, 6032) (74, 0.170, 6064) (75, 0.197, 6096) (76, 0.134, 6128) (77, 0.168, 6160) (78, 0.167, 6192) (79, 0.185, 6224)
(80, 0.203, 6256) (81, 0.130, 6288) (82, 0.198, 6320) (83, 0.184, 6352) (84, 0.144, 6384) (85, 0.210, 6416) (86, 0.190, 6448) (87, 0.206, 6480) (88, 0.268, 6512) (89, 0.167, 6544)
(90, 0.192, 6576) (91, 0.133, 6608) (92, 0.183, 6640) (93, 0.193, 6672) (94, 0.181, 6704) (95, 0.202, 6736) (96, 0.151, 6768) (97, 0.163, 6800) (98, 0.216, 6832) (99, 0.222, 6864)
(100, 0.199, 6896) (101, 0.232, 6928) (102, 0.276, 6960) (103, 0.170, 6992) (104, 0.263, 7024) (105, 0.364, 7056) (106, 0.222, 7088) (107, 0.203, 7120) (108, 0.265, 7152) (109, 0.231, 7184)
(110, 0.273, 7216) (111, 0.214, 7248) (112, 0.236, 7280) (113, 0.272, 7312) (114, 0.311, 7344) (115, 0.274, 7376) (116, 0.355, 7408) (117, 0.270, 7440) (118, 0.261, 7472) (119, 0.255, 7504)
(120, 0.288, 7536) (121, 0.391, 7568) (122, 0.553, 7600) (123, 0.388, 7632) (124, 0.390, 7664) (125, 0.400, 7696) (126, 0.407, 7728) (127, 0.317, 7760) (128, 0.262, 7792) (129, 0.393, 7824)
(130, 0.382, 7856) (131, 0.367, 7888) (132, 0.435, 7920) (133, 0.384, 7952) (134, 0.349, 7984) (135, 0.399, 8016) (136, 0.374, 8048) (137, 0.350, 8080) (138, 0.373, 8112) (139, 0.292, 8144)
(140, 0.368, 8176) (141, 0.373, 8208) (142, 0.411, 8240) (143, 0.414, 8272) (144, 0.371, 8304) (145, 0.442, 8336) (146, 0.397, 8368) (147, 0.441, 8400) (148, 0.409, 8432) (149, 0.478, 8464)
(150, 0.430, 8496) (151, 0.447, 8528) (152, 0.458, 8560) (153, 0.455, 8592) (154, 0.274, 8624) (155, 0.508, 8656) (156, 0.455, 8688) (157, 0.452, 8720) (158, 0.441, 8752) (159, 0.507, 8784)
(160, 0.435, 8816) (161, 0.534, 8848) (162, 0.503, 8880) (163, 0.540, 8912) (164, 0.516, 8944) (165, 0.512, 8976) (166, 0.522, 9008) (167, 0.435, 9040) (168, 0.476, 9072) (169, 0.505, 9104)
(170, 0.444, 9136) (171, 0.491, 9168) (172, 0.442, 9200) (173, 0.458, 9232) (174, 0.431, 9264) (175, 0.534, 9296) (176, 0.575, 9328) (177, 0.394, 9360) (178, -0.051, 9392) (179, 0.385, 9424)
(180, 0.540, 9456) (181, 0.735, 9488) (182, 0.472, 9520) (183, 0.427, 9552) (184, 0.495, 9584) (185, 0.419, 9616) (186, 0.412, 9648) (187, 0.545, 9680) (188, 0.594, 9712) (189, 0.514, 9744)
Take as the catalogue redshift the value 0.89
